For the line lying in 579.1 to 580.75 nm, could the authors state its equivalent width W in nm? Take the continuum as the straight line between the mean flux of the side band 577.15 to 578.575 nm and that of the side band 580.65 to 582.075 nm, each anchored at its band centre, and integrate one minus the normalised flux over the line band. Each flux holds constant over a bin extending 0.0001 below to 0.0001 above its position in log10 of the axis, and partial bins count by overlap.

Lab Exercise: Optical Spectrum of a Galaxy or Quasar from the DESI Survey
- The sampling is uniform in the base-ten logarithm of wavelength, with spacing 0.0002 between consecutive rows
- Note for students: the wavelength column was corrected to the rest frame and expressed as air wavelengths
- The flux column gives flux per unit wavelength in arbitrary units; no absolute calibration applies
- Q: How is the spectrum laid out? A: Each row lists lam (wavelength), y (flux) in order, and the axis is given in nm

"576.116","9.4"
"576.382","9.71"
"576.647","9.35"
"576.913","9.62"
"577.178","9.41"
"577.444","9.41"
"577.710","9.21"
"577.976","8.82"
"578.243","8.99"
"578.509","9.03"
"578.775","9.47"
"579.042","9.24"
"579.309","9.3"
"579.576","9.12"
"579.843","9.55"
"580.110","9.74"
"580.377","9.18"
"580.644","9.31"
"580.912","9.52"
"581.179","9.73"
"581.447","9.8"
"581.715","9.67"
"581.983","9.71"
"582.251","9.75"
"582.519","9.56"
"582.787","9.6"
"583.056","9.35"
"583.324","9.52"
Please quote 0.013 nm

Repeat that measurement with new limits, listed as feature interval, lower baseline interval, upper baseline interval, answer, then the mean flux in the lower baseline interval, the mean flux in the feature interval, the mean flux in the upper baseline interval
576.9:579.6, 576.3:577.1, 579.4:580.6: 0.07 nm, 9.55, 9.23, 9.39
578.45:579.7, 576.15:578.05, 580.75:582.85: 0.03 nm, 9.38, 9.24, 9.67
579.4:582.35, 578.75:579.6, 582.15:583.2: -0.04 nm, 9.27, 9.55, 9.56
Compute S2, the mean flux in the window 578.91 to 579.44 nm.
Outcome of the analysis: 9.27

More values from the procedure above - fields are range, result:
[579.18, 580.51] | 9.38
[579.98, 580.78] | 9.41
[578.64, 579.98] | 9.33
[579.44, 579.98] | 9.34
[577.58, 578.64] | 9.01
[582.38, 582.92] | 9.59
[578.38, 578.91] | 9.25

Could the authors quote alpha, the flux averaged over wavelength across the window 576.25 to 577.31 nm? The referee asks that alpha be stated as 9.53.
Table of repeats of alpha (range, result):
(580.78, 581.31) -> 9.64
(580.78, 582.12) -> 9.69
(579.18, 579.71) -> 9.21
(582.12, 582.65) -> 9.66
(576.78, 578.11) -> 9.29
